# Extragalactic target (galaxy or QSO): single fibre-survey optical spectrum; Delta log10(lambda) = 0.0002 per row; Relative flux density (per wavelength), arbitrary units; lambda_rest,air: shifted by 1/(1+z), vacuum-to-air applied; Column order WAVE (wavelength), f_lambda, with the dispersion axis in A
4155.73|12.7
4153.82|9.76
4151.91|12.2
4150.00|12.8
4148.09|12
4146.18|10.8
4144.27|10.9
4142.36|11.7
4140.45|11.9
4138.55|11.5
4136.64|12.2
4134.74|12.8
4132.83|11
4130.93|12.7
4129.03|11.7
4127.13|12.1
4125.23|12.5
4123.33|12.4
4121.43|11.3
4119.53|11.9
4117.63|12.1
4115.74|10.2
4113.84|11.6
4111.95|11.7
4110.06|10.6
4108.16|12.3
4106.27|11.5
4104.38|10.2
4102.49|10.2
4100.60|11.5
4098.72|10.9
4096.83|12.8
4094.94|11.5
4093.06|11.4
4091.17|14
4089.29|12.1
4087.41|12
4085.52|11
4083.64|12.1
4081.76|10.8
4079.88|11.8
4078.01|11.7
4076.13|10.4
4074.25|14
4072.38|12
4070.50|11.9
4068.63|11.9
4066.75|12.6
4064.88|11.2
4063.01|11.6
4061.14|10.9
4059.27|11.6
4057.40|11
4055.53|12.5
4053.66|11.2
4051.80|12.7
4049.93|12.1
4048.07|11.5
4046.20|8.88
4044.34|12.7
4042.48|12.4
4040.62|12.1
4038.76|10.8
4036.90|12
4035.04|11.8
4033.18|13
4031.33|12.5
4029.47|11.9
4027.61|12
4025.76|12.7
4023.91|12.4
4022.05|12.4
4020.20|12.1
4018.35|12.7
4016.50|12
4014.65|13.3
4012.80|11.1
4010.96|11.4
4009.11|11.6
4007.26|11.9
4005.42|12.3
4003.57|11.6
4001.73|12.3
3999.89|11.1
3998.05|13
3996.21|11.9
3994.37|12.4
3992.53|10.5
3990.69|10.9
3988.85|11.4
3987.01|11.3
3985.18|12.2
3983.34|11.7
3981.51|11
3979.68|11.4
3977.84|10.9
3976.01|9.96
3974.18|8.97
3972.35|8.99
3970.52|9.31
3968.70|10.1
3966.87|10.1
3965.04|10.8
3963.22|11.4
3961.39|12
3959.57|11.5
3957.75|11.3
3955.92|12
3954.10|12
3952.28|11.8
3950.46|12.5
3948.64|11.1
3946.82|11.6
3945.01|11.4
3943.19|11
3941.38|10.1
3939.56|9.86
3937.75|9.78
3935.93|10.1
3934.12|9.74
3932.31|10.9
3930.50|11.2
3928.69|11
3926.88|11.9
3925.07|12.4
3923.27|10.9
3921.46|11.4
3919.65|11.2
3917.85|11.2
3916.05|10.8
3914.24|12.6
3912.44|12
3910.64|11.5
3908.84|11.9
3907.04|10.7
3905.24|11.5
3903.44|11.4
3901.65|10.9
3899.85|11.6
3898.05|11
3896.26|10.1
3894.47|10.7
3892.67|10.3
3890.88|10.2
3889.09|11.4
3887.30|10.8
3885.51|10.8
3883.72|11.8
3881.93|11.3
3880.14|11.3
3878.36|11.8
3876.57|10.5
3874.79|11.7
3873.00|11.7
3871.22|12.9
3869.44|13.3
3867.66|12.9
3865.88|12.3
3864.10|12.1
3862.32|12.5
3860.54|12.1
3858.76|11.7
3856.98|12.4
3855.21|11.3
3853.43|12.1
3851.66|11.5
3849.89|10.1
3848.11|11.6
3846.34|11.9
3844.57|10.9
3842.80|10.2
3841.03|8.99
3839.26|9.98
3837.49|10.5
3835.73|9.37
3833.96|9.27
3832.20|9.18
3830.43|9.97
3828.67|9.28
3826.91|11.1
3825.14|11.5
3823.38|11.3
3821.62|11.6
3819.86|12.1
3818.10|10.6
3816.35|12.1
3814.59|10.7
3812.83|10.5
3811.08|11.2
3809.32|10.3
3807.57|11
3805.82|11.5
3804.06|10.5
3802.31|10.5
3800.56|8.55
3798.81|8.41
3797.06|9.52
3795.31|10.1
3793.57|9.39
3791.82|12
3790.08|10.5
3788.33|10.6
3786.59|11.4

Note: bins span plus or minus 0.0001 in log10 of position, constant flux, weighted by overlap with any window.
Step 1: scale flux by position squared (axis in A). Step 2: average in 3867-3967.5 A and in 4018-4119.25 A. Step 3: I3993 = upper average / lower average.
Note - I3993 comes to 1.1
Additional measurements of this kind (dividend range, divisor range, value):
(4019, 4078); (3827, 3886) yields 1.17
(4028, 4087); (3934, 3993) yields 1.13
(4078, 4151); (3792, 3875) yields 1.23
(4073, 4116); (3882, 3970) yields 1.13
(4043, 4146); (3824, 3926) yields 1.16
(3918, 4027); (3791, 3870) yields 1.12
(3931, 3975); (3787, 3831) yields 1.09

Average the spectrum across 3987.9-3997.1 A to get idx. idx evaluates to 11.4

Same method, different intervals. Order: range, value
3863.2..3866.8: 12.2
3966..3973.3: 9.62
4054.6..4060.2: 11.7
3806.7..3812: 10.8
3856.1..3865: 12.1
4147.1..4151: 12.4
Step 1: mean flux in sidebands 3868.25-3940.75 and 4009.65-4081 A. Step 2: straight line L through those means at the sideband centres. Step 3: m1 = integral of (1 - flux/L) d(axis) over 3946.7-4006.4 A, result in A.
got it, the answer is 1.6 A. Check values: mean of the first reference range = 11.2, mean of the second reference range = 11.9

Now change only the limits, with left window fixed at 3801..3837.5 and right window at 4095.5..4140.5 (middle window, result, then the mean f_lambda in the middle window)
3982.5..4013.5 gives -1.2 A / 11.7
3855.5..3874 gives -2.7 A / 12.4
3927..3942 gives 0.8 A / 10.4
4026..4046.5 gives -1.0 A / 11.9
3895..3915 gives -0.8 A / 11.4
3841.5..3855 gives -0.5 A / 11.1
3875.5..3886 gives -0.4 A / 11.3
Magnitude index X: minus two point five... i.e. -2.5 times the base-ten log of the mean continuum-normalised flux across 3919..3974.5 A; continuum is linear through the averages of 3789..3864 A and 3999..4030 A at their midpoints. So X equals 0.06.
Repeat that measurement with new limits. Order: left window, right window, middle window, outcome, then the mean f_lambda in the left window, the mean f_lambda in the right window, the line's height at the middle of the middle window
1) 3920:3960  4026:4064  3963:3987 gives 0.08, 11.2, 11.8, 11.4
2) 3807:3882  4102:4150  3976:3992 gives 0.02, 11.2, 11.6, 11.4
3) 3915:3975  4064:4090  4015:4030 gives -0.08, 10.9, 11.8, 11.5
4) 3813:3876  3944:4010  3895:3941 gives 0.02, 11.2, 11.3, 11.3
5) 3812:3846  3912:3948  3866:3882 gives -0.12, 10.5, 11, 10.7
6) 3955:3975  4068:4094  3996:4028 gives -0.09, 10.6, 11.9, 11.1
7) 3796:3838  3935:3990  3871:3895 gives -0.05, 10.4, 10.9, 10.7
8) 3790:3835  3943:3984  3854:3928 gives -0.08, 10.5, 11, 10.7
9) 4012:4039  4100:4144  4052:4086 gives 0.02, 12.2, 11.6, 12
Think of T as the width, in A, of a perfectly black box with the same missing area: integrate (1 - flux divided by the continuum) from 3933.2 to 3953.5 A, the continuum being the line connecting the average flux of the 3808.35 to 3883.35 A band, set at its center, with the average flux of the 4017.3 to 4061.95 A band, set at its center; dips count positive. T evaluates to 1.26 A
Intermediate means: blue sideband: 11.2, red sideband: 11.9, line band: 10.8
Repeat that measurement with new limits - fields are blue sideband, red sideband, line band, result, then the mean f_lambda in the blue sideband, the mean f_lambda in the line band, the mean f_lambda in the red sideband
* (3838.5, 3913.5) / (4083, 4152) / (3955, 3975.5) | 1.7 A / 11.4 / 10.6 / 11.7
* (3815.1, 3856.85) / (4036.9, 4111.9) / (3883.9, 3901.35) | 0.2 A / 10.7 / 10.8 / 11.7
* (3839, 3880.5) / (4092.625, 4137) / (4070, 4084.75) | -0.3 A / 11.6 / 11.8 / 11.6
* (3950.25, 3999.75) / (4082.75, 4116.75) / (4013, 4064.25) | -2.7 A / 11.1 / 11.9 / 11.5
